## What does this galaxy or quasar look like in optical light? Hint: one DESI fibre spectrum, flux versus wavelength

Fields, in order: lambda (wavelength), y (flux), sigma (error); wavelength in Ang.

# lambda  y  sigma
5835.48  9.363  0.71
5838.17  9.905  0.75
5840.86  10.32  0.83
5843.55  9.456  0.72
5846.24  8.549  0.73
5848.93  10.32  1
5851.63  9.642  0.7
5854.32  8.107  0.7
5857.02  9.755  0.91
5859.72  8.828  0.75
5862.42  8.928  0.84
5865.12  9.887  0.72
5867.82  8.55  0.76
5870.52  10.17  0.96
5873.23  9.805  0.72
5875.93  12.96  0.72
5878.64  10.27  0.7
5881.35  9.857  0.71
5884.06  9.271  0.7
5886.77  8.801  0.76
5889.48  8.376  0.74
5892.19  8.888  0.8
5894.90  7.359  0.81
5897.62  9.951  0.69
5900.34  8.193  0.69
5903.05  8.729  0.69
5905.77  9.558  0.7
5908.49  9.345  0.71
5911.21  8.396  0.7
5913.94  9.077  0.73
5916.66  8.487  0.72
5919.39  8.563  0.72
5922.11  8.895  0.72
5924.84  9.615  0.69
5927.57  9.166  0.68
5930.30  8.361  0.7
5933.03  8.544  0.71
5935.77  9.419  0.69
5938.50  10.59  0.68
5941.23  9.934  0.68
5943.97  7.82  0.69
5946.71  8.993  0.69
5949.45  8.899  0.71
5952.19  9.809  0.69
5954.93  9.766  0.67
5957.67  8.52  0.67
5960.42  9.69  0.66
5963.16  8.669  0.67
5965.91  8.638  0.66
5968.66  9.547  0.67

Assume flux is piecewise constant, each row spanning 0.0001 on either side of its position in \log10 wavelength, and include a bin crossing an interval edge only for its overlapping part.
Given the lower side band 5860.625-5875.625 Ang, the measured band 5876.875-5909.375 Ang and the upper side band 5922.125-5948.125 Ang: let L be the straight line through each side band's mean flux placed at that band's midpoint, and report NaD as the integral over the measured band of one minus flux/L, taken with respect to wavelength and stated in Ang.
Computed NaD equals 1.4 Ang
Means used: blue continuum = 9.7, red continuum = 9.14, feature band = 9.09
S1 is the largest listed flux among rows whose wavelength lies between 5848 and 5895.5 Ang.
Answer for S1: 12.96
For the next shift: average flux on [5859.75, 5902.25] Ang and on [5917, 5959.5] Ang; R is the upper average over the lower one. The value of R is 0.97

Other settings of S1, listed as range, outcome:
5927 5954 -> 10.59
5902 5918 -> 9.558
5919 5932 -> 9.615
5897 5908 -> 9.951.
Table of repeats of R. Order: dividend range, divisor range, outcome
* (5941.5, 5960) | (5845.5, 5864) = 0.99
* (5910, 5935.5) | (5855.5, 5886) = 0.90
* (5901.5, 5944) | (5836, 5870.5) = 0.97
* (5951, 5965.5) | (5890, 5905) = 1.07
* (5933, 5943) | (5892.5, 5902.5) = 1.13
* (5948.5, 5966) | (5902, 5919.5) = 1.03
